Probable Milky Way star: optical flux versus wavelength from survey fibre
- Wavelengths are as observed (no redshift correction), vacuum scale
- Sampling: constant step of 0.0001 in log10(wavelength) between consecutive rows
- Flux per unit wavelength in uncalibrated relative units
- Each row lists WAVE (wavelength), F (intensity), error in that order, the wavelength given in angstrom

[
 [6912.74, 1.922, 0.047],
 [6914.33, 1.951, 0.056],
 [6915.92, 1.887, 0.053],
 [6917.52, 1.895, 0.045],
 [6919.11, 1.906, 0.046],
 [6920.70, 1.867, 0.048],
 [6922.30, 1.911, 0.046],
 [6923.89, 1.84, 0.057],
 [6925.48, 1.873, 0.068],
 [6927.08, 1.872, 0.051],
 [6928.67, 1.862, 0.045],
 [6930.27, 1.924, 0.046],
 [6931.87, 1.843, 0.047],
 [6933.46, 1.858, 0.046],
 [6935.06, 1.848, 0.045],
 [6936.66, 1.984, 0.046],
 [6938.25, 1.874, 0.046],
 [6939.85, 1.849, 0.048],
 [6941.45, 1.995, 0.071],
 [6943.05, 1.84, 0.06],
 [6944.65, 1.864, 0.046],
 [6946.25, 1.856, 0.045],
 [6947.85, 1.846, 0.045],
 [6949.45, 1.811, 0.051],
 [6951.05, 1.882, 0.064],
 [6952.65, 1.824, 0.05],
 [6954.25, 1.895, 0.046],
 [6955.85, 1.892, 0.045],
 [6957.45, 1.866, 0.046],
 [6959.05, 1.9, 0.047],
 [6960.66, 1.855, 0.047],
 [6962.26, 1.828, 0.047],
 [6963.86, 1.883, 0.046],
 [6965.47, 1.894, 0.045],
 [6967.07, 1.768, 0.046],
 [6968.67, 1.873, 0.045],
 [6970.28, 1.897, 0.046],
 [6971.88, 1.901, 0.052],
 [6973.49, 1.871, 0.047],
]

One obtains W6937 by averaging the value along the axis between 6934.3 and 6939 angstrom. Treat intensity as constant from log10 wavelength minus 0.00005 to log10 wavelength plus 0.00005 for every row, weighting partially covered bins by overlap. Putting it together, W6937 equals 1.9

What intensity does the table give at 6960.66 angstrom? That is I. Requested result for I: 1.855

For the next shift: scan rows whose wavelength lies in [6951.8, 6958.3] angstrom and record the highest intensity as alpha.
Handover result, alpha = 1.895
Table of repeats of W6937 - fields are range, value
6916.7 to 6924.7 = 1.88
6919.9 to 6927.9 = 1.87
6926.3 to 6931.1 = 1.88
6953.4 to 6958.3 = 1.89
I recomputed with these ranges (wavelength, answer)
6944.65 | 1.864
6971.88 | 1.901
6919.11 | 1.906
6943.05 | 1.84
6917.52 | 1.895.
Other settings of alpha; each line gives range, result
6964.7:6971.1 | 1.897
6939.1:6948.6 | 1.995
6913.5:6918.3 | 1.951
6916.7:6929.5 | 1.911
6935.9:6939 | 1.984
